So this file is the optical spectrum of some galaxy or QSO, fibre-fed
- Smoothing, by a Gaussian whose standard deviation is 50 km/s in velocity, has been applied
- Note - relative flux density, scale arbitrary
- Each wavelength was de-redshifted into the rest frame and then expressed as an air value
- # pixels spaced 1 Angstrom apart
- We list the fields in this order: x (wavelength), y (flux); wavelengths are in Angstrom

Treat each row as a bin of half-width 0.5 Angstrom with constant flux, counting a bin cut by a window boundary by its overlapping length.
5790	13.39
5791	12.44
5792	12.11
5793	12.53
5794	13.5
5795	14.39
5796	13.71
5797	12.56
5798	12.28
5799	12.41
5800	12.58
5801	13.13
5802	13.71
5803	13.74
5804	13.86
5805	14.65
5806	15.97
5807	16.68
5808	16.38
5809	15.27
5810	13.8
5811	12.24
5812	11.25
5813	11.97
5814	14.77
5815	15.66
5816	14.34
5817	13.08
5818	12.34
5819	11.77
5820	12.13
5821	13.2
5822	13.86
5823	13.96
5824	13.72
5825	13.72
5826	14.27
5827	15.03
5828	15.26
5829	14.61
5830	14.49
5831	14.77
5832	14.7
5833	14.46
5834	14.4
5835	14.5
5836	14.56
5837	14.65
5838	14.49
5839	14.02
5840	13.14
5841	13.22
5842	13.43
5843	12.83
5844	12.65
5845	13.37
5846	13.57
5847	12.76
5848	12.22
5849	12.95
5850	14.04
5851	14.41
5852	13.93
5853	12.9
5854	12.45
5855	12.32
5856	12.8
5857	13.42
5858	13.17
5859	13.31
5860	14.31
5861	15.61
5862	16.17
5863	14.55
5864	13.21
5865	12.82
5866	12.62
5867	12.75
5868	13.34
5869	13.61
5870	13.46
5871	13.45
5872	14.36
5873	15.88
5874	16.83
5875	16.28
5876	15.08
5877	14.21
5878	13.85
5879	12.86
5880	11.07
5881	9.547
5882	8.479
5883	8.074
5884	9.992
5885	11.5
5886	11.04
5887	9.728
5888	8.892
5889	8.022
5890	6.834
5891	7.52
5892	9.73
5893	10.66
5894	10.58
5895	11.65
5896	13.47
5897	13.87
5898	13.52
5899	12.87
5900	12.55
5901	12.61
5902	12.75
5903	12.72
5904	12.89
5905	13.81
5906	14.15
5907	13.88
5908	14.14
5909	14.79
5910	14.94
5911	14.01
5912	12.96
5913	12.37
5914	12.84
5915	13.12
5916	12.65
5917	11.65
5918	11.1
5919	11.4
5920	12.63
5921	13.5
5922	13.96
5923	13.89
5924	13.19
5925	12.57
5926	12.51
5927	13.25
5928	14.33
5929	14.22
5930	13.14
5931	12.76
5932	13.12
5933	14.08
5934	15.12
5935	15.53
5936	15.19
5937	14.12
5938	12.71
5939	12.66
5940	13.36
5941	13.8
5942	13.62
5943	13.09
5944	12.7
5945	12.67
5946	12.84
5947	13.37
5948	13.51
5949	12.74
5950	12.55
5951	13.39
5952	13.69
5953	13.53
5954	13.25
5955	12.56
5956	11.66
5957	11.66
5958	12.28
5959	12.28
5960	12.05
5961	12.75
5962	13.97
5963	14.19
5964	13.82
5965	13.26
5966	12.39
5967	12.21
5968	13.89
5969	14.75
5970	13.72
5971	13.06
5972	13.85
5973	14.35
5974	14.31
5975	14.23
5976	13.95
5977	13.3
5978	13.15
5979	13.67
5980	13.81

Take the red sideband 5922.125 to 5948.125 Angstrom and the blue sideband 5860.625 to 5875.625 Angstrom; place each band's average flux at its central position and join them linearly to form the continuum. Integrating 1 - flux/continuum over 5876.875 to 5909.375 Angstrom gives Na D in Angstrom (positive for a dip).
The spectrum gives 5.7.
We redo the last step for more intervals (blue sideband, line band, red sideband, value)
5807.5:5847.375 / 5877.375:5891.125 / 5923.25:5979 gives 3.7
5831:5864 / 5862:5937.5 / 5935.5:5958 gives 3.6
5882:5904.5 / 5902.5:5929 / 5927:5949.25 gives -2.1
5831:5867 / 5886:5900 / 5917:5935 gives 2.9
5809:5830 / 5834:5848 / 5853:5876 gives 0.2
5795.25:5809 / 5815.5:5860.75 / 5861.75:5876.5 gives 1.6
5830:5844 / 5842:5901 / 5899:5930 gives 4.8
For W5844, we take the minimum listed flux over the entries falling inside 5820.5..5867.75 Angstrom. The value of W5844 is 12.22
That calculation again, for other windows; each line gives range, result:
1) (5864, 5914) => 6.834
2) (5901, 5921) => 11.1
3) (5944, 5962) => 11.66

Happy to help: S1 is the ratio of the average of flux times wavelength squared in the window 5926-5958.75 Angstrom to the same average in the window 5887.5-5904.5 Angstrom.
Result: 1.2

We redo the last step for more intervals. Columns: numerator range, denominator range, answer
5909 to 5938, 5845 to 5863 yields 1.01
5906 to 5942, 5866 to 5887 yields 1.07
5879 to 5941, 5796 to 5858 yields 0.93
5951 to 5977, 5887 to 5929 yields 1.09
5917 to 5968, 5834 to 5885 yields 1.01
